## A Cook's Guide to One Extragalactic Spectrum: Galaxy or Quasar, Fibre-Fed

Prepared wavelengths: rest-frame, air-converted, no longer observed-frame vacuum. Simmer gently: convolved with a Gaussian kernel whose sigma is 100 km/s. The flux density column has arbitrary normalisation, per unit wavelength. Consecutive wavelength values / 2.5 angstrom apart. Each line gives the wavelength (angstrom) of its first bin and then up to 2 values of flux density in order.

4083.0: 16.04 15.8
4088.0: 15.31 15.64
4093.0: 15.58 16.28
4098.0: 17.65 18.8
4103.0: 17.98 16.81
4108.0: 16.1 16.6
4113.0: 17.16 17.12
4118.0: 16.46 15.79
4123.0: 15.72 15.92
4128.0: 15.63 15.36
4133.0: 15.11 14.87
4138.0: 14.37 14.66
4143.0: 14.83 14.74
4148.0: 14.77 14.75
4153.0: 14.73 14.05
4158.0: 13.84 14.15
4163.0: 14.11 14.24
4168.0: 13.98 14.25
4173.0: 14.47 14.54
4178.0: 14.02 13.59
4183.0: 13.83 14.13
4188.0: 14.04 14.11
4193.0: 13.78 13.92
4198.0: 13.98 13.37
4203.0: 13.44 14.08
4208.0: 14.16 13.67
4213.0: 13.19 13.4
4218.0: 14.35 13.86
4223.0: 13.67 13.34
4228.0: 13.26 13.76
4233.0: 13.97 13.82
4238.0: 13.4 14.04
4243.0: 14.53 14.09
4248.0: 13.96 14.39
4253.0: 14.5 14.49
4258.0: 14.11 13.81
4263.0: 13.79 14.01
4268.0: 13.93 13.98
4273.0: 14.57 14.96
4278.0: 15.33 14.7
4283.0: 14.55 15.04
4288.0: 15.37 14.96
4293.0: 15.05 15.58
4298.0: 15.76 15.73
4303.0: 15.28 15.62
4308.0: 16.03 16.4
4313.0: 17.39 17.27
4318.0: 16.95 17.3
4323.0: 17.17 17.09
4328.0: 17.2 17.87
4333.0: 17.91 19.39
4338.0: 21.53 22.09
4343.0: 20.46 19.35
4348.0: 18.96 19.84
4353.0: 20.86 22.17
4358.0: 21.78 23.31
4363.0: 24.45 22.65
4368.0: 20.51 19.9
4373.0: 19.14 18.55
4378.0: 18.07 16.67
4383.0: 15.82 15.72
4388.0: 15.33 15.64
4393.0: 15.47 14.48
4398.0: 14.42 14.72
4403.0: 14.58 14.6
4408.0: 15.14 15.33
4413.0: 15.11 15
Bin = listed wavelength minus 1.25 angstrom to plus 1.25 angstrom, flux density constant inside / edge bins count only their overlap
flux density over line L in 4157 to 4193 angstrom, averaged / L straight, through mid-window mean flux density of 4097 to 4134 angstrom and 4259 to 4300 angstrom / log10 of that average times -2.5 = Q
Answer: 0.13 mag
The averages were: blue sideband 16.5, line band 14.1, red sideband 14.7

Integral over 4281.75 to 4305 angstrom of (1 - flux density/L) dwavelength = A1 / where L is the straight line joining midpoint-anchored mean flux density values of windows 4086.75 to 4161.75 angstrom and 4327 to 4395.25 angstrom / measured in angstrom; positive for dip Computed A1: 3.8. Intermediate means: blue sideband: 15.7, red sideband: 19.2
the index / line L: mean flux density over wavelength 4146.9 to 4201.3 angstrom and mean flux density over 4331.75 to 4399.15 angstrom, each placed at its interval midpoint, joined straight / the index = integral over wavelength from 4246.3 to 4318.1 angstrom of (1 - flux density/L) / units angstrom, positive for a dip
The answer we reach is 7.96 angstrom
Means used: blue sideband 14.1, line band 15.1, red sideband 19.1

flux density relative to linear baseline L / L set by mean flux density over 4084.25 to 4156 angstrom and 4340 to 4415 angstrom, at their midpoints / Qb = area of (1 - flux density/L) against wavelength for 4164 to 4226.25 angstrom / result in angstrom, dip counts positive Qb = 9.8 angstrom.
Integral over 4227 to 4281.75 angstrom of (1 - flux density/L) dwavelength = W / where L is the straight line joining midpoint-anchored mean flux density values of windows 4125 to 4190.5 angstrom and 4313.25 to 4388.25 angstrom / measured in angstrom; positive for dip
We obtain 8.7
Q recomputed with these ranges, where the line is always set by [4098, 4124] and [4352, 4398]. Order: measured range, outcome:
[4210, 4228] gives 0.283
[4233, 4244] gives 0.266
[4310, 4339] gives 0.038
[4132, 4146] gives 0.160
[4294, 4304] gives 0.171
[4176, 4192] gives 0.239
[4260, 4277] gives 0.260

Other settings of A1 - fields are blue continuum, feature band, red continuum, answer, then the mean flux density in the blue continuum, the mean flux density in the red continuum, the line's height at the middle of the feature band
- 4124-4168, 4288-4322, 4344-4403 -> 2.53 angstrom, 14.7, 18.5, 17.4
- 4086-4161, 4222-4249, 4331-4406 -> 5.14 angstrom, 15.7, 18.6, 17.1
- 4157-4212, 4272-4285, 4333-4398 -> 1.43 angstrom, 14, 19.2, 16.7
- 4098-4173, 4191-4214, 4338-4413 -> 3.51 angstrom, 15.4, 18.3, 16.2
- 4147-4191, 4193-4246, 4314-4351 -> 6.11 angstrom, 14.2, 18.7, 15.6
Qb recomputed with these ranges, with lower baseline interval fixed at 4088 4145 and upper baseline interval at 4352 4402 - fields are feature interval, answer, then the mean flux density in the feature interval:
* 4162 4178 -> 2.2 angstrom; 14.2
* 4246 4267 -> 3.9 angstrom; 14.1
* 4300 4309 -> 1.1 angstrom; 15.6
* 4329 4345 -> -1.5 angstrom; 19.8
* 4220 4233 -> 2.6 angstrom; 13.6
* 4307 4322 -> 0.8 angstrom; 16.9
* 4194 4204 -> 1.9 angstrom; 13.7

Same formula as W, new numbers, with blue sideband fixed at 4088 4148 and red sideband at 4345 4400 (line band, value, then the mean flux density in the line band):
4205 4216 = 2.13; 13.7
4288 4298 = 1.44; 15.3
